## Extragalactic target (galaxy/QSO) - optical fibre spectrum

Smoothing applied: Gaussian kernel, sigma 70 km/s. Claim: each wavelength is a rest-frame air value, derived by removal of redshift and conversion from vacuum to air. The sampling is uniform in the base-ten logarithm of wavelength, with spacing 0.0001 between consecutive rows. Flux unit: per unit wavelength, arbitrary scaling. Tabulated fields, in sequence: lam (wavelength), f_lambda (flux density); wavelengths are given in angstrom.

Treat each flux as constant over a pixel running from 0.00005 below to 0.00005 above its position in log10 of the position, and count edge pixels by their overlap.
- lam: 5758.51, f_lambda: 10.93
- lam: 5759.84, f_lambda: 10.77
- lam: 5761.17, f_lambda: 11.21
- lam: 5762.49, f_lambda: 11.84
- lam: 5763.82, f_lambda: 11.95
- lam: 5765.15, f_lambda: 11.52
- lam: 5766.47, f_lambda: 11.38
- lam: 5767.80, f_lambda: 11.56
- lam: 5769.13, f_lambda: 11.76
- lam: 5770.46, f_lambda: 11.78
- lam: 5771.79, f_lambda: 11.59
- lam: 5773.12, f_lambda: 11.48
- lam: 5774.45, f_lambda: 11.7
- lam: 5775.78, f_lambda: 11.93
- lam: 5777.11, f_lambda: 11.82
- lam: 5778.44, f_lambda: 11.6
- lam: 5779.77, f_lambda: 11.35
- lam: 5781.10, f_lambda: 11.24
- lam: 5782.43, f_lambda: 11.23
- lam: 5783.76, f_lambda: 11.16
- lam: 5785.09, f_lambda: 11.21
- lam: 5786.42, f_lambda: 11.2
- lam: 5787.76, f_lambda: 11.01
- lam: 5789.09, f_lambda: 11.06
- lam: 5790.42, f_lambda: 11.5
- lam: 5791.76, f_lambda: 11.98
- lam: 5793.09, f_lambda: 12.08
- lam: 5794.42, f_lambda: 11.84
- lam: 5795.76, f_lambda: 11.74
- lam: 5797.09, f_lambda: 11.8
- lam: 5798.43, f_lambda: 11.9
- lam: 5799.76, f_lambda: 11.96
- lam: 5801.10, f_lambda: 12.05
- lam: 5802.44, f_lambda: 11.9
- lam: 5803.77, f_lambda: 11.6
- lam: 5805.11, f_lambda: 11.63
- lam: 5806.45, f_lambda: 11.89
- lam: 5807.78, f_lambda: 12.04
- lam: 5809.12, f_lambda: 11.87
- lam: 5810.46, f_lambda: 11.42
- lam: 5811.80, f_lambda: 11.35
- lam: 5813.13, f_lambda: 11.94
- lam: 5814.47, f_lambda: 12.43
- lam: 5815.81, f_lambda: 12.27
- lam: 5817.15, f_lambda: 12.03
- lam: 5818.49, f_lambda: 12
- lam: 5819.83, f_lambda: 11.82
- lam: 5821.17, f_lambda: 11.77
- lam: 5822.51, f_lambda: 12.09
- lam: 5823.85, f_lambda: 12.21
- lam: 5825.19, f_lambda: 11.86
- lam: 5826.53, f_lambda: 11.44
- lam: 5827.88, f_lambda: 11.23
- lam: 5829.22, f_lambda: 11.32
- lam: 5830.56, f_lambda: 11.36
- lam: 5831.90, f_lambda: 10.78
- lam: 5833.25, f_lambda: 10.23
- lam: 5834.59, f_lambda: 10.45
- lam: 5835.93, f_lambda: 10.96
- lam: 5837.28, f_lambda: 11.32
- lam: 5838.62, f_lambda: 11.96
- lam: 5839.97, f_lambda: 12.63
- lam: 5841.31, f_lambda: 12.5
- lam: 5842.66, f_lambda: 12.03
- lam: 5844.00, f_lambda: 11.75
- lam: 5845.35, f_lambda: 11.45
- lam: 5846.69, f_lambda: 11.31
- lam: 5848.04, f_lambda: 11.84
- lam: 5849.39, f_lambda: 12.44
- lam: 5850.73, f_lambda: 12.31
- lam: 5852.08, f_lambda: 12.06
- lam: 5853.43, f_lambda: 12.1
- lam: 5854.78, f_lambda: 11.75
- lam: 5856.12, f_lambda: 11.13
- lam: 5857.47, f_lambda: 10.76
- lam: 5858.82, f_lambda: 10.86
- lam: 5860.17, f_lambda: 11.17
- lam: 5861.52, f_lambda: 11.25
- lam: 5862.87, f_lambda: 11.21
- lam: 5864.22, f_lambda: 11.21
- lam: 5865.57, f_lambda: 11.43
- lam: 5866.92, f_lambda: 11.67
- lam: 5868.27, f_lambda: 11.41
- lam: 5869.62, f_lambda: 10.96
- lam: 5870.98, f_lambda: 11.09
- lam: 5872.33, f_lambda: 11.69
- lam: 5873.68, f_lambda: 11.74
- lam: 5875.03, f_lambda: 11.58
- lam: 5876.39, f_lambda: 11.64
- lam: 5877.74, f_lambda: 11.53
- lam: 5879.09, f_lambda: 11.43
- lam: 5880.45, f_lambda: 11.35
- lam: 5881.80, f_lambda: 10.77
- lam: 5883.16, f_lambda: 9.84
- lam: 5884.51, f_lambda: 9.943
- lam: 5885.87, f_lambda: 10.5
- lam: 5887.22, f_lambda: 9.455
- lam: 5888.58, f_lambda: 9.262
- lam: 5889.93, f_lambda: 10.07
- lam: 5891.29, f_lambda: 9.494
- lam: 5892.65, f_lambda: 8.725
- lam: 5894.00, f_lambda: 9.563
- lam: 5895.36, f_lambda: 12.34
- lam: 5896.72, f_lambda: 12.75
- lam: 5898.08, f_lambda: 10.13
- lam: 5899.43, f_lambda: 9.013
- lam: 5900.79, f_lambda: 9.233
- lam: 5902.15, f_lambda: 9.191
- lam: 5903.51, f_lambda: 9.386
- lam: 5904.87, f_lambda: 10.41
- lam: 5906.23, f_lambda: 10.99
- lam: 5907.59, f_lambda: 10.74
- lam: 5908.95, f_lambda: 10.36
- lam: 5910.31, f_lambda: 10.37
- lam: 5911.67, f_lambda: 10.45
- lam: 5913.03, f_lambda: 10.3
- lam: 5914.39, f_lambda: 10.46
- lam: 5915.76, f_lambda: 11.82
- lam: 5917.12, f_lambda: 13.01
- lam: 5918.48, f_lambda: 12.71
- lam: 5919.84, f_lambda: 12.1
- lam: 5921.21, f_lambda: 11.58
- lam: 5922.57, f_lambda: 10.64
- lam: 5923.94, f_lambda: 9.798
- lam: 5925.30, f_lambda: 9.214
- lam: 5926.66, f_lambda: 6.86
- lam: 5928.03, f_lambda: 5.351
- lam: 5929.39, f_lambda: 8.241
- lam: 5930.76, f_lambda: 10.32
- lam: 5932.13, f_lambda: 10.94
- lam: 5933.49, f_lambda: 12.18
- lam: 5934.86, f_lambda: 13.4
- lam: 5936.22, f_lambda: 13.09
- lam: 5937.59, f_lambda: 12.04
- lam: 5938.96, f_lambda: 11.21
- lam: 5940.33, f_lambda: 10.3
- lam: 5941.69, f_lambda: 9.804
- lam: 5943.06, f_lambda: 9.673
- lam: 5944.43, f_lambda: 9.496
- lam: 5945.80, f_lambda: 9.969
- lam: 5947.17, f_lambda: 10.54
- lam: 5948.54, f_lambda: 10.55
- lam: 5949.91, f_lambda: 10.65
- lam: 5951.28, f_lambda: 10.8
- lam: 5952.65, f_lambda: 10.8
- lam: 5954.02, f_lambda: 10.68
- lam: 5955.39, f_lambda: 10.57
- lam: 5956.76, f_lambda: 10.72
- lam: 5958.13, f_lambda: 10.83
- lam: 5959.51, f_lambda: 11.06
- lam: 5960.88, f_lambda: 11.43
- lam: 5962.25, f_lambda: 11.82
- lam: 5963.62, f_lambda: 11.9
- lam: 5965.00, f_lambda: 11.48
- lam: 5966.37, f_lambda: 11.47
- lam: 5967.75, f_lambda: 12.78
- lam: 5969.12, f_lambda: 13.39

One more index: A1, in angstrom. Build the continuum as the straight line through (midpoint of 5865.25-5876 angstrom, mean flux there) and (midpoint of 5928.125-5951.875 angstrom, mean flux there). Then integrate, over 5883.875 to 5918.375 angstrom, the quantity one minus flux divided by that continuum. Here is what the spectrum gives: 2.3 angstrom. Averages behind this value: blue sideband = 11.4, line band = 10.4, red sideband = 10.6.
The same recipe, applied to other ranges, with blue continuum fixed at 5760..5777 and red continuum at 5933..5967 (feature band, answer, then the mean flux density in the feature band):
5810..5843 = -0.6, 11.7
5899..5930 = 2.9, 10.1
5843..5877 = -0.6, 11.5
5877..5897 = 1.5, 10.4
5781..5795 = 0.2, 11.4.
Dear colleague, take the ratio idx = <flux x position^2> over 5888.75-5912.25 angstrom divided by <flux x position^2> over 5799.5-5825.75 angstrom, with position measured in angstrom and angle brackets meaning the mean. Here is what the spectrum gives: 0.88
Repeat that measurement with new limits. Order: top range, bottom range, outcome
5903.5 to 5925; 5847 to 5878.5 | 0.97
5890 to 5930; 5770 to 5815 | 0.91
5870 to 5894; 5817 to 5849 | 0.93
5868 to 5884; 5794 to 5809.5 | 0.97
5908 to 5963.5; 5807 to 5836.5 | 0.96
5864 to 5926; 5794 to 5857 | 0.94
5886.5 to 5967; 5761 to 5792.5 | 0.96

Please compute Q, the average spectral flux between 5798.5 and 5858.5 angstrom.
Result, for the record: 11.7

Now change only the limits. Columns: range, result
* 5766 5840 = 11.6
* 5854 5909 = 10.7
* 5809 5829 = 11.8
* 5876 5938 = 10.5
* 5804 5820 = 11.9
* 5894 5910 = 10.4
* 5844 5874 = 11.5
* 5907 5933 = 10.3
